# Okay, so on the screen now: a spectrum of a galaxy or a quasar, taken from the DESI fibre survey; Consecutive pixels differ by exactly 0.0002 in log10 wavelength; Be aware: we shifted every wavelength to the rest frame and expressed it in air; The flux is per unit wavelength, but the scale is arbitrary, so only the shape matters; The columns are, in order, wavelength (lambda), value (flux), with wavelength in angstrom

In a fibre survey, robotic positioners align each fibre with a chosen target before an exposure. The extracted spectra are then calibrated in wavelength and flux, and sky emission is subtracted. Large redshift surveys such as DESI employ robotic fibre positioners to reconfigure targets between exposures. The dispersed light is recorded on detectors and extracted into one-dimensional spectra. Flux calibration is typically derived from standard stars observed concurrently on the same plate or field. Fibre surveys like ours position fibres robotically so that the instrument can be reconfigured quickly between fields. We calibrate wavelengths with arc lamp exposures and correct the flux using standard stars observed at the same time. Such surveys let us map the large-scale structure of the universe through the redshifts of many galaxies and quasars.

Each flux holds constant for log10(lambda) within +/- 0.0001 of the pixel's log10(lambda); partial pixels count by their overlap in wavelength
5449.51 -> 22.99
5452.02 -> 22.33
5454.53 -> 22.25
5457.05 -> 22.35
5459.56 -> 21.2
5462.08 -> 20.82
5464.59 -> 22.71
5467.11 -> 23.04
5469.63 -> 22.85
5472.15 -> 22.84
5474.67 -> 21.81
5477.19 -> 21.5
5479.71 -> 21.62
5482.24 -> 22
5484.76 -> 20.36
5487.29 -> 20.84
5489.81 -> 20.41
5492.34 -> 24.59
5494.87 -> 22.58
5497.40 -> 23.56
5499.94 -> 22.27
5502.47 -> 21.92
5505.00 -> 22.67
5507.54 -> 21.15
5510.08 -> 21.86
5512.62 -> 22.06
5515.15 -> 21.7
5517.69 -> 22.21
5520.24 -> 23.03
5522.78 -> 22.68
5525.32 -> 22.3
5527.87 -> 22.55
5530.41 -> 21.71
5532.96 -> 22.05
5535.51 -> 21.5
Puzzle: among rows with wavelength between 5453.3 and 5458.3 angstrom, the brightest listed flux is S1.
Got 22.35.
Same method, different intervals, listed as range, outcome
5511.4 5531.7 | 23.03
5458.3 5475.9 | 23.04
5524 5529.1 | 22.55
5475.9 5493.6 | 24.59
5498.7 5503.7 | 22.27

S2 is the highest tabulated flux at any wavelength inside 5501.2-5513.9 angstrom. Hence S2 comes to 22.67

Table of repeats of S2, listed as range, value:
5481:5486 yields 22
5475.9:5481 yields 21.62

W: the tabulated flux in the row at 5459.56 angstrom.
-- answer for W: 21.2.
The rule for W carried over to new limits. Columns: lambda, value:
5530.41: 21.71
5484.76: 20.36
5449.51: 22.99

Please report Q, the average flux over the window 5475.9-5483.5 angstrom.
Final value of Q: 21.7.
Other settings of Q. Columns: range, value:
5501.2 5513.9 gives 21.9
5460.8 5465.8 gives 21.8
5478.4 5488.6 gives 21.2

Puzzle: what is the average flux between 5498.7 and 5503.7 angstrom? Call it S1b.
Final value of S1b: 22.1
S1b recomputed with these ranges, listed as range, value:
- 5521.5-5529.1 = 22.5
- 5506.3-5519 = 21.8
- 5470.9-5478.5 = 22.1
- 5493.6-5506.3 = 22.6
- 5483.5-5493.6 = 21.6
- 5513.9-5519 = 21.9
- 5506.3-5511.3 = 21.5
